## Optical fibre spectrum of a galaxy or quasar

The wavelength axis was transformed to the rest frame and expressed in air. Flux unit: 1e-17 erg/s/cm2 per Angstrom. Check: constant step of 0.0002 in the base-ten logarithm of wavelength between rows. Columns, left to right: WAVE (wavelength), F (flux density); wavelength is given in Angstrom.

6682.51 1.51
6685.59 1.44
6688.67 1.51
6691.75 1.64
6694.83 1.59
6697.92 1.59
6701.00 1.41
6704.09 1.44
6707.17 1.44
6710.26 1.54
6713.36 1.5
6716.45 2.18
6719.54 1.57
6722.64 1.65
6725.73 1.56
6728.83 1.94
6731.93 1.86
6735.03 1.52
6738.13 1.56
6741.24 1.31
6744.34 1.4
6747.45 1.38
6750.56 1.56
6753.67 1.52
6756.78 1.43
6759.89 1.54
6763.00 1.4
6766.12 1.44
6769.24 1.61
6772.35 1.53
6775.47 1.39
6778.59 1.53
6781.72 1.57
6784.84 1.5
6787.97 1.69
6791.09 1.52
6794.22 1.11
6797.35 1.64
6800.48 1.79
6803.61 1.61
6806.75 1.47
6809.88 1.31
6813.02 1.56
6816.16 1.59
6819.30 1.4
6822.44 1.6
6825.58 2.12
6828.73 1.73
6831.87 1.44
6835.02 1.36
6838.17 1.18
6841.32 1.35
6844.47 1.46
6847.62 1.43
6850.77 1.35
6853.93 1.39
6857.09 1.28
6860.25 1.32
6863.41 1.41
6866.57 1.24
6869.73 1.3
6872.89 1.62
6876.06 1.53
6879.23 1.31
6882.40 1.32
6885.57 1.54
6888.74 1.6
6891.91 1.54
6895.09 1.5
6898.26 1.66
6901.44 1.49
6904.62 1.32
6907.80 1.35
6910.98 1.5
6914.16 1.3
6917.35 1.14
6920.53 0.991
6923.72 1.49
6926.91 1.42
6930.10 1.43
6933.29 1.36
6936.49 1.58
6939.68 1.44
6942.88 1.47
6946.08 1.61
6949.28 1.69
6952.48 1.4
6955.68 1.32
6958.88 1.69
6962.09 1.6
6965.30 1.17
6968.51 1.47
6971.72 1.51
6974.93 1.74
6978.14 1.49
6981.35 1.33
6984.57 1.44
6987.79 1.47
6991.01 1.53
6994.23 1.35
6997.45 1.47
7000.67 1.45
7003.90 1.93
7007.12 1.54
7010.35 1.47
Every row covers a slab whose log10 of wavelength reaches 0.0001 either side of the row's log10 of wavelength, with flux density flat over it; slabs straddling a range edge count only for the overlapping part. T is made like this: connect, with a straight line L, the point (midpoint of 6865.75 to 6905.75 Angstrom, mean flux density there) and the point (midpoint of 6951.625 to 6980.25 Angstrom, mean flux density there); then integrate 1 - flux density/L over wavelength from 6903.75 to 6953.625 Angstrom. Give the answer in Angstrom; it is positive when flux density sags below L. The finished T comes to 2.37 Angstrom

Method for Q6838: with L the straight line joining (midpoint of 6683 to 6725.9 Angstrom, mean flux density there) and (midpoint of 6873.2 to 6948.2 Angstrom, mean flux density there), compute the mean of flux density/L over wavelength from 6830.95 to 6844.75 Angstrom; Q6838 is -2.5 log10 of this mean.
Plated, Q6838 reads 0.11 mag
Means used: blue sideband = 1.57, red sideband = 1.43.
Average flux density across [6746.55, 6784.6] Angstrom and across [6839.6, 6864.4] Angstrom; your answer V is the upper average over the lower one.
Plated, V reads 0.92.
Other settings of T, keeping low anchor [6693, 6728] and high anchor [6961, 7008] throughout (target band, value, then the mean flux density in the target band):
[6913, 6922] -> 2.3 Angstrom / 1.14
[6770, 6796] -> 1.4 Angstrom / 1.49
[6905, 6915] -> 0.9 Angstrom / 1.38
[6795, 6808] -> -0.3 Angstrom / 1.6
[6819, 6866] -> 3.0 Angstrom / 1.45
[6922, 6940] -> 0.8 Angstrom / 1.45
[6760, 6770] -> 0.6 Angstrom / 1.48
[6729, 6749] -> 0.6 Angstrom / 1.53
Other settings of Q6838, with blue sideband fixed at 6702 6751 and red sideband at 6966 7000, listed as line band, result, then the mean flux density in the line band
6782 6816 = 0.02 mag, 1.52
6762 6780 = 0.06 mag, 1.49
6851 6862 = 0.15 mag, 1.33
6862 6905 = 0.04 mag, 1.46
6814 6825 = -0.03 mag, 1.59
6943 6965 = -0.03 mag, 1.52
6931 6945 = 0.02 mag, 1.47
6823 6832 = -0.17 mag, 1.8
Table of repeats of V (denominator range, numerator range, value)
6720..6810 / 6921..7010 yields 0.97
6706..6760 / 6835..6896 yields 0.89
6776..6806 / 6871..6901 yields 0.98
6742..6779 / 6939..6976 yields 1.02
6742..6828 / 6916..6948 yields 0.92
